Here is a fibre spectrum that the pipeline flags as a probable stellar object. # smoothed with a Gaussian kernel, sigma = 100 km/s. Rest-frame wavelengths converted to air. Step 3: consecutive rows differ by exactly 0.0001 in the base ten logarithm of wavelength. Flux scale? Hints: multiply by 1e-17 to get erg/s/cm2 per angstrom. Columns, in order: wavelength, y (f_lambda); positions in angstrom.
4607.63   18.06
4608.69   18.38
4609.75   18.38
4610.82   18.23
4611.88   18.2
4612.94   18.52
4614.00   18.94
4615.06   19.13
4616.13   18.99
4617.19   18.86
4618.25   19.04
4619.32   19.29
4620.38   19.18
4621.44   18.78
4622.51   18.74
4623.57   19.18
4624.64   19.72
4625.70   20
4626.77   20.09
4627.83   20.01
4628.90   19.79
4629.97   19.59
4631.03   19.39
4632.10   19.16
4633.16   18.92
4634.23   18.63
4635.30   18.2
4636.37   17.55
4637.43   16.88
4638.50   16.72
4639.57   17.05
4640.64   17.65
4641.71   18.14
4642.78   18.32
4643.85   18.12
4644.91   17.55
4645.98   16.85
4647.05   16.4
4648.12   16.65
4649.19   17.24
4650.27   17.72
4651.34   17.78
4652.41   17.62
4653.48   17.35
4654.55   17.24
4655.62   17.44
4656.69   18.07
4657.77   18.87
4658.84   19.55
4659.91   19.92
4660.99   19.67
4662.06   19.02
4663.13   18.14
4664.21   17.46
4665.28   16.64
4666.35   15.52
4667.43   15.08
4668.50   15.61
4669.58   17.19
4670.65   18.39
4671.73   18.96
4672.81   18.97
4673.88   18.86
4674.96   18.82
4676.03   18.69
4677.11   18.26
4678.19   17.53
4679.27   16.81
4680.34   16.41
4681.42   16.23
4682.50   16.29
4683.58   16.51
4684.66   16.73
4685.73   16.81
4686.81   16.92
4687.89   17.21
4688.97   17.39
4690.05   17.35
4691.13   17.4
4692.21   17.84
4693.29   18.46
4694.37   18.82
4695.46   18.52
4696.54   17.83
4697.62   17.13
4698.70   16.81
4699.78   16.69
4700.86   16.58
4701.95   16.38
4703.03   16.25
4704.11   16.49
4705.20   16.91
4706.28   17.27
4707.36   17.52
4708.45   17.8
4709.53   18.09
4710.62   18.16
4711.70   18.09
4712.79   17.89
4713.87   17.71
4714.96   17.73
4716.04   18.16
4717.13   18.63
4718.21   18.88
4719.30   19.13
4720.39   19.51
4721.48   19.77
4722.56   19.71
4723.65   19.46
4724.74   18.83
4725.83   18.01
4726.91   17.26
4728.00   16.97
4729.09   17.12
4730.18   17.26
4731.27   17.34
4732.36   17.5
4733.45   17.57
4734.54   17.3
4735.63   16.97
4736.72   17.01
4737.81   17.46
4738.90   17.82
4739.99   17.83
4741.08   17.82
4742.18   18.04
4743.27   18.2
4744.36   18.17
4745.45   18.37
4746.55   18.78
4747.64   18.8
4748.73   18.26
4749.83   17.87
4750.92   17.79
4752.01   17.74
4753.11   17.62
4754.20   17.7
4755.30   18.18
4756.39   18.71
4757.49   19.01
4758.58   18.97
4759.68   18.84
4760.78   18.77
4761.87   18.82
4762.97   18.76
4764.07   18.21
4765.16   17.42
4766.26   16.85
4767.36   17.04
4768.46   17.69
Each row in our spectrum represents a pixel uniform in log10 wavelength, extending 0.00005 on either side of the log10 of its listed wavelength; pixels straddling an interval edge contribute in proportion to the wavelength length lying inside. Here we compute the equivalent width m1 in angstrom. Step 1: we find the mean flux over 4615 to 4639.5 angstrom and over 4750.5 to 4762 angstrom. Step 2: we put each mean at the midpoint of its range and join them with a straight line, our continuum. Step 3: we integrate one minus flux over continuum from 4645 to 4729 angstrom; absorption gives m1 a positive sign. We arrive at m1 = 4.3 angstrom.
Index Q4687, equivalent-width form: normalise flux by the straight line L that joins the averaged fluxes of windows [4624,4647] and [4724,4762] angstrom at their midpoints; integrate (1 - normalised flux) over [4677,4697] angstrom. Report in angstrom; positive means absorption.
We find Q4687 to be 1.0 angstrom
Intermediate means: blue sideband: 18.5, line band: 17.3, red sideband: 18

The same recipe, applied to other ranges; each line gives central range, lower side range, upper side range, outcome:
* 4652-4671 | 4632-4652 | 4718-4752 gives 0.0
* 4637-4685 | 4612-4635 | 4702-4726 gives 3.0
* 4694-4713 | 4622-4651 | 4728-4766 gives 0.8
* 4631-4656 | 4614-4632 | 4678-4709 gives 1.4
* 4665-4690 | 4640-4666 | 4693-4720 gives 0.8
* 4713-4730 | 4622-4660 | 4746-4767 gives -0.2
